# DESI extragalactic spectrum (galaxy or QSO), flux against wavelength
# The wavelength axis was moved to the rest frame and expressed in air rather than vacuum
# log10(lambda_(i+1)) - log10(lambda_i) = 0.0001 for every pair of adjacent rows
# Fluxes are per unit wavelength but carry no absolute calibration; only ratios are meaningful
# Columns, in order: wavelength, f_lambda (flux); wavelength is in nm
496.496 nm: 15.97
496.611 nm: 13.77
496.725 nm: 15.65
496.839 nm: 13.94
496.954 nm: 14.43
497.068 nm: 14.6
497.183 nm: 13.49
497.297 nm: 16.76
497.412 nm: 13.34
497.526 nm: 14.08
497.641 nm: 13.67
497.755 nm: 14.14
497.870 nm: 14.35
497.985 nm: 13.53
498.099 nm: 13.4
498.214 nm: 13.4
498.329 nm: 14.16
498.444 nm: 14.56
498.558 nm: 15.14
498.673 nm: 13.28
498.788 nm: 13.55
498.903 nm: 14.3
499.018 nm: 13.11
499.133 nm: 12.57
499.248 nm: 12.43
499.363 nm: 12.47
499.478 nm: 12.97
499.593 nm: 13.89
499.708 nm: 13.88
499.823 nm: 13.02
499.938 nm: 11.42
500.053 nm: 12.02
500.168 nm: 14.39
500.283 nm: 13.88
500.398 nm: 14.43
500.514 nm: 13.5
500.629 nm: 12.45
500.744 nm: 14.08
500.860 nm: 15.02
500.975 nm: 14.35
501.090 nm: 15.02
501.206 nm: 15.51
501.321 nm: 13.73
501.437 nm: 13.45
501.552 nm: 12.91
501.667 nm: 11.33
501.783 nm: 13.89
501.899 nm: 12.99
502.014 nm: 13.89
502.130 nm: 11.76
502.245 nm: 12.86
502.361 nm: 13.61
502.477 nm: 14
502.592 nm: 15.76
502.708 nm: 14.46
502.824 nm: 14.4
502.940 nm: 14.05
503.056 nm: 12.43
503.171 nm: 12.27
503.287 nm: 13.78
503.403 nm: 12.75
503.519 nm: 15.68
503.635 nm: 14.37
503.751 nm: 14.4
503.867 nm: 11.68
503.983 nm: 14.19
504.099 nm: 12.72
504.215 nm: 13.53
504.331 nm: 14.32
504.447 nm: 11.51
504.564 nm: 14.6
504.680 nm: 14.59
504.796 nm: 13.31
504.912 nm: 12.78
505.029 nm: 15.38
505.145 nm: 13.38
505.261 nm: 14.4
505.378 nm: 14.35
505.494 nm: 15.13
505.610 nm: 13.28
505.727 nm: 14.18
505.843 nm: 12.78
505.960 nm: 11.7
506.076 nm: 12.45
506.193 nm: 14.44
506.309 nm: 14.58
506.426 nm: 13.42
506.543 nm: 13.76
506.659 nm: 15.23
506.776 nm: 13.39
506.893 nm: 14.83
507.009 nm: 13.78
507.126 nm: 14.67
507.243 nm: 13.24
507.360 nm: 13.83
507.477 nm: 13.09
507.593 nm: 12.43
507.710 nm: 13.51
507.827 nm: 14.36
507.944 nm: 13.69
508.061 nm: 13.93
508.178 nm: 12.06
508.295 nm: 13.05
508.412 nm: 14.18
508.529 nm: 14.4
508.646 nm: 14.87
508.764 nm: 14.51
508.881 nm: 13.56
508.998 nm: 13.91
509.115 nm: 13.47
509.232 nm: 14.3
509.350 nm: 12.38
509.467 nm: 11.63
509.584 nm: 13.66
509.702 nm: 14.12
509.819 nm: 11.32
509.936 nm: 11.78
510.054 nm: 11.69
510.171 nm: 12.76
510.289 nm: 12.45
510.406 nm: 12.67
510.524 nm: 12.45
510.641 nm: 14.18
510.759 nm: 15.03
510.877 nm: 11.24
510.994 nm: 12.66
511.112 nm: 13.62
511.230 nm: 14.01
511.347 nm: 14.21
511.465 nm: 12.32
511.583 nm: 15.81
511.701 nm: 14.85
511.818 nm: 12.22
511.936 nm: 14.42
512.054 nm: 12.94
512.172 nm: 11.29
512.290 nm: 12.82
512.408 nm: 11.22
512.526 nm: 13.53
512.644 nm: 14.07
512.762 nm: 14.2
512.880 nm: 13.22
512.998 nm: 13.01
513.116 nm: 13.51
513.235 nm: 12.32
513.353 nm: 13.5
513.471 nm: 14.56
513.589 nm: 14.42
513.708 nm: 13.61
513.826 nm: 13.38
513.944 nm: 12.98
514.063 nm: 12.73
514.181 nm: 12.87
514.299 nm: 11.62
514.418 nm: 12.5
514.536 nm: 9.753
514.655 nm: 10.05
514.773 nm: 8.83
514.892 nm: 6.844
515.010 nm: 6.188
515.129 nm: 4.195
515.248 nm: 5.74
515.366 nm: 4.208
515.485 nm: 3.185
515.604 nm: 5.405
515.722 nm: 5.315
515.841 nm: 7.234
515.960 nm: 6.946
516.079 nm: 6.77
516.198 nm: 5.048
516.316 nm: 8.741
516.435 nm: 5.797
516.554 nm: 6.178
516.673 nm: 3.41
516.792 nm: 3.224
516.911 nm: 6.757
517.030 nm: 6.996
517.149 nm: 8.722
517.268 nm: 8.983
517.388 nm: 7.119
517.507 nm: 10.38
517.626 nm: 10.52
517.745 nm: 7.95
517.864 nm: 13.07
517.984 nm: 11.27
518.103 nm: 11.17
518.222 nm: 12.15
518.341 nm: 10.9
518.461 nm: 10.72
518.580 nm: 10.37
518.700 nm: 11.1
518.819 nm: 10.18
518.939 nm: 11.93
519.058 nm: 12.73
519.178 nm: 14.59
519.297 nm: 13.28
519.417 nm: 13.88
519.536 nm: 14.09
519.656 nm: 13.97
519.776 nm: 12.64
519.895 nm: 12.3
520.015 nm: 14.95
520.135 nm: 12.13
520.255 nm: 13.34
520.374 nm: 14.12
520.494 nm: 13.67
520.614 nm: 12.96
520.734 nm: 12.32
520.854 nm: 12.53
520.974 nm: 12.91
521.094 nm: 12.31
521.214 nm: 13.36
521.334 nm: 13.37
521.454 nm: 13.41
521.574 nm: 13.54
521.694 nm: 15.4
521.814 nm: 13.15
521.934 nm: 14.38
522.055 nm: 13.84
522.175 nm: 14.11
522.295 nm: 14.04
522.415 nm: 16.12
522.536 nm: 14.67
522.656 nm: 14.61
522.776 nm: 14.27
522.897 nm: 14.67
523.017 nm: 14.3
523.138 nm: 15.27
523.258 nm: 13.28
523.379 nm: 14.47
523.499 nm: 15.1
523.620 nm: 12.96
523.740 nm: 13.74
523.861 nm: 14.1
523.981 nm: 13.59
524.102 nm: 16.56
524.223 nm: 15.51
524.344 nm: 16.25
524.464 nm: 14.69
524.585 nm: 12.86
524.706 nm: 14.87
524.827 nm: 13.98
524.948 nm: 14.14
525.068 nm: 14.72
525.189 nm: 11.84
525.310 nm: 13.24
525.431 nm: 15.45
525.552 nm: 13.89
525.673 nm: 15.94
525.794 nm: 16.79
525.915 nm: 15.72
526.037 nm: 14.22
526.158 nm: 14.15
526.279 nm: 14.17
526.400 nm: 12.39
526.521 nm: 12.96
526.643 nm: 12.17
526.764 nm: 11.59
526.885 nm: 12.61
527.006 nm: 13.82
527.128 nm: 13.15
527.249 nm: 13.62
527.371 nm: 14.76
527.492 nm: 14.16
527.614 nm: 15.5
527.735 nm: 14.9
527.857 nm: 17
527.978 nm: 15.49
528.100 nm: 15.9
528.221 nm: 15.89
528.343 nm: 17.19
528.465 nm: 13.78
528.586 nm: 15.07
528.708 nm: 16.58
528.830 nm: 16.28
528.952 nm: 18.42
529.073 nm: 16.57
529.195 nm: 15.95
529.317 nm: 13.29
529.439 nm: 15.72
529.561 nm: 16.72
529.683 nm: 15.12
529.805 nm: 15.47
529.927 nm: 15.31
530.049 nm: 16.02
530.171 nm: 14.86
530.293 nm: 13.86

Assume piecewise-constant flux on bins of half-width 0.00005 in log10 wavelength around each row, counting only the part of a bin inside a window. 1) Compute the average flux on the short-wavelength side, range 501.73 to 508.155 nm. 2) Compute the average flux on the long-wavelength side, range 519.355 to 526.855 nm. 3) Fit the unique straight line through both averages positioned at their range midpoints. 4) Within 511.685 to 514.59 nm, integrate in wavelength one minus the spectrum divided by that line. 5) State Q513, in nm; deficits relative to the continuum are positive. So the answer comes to 0.17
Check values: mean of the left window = 13.7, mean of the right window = 14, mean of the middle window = 13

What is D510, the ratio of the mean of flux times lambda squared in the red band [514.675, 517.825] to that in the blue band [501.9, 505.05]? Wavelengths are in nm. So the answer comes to 0.51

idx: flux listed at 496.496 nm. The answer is 15.97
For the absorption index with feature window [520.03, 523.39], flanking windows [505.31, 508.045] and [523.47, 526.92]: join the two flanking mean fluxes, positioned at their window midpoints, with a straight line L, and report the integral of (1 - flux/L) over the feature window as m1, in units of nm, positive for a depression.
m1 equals 0.062 nm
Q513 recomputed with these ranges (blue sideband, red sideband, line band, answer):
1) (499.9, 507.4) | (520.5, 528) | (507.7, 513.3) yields 0.23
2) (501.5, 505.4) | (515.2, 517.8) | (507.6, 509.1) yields -0.39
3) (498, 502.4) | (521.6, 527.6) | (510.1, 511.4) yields 0.06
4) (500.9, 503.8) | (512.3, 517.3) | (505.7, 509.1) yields -0.50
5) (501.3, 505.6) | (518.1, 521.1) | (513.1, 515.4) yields 0.40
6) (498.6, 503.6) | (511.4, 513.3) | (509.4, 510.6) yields 0.07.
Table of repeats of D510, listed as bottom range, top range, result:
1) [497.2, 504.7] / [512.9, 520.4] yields 0.79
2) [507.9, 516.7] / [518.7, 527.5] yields 1.26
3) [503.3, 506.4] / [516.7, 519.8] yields 0.82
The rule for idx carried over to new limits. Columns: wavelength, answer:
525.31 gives 13.24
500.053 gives 12.02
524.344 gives 16.25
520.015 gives 14.95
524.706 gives 14.87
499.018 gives 13.11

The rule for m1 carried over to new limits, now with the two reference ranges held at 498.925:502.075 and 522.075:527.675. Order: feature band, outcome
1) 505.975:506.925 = -0.018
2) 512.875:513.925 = 0.027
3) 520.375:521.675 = 0.087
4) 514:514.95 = 0.221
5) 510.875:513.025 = 0.080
